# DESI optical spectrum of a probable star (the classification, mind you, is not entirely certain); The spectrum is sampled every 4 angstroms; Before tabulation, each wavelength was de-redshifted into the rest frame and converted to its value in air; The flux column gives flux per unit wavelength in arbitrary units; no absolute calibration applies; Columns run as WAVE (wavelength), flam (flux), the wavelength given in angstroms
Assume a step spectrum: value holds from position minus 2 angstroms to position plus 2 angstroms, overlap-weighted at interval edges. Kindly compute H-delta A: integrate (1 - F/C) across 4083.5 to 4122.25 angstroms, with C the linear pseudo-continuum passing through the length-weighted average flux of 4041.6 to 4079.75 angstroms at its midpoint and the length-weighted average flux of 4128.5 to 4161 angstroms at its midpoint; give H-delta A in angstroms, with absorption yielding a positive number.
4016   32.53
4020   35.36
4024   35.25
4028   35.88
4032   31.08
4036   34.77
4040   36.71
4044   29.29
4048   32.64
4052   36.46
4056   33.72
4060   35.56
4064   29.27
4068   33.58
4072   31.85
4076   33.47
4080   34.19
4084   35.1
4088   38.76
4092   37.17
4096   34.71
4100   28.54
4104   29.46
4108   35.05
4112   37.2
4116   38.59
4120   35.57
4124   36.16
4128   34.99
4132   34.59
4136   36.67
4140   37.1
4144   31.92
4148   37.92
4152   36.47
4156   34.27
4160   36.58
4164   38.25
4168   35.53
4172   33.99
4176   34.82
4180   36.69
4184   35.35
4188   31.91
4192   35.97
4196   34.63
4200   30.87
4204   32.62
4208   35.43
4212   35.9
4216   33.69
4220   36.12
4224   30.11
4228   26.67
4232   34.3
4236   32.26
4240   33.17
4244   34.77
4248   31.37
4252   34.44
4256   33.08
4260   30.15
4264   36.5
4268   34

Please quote -0.8 angstroms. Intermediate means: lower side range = 33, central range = 35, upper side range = 35.6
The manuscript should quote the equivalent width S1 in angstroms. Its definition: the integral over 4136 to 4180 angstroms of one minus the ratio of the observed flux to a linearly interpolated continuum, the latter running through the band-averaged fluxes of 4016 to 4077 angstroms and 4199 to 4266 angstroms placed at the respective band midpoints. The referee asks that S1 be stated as -3.29 angstroms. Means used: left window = 33.6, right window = 33.1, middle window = 35.8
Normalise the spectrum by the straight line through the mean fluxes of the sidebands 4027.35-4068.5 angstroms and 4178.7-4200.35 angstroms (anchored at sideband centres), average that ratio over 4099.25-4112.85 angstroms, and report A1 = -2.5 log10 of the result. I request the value 0.04 mag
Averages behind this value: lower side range 33.5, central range 32.5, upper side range 34.4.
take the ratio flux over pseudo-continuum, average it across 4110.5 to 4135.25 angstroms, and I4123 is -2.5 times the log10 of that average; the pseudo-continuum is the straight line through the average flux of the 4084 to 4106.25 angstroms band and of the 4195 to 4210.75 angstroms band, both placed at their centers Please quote -0.076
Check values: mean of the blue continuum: 33.9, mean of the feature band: 36.2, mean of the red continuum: 33.4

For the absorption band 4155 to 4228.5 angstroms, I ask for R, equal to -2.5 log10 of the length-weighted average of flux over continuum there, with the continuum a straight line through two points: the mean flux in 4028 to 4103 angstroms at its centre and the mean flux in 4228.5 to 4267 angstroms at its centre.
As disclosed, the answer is -0.03 mag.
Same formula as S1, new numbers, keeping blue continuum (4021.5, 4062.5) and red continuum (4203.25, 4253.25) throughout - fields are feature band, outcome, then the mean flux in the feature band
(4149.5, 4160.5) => -0.7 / 35.8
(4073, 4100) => -0.8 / 34.9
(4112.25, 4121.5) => -1.0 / 37.2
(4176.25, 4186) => -0.7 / 35.8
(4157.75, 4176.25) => -1.4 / 35.9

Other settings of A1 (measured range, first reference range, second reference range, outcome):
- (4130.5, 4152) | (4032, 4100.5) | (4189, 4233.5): -0.07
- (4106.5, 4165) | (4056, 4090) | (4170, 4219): -0.06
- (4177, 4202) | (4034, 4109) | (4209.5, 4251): -0.04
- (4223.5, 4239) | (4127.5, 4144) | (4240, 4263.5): 0.08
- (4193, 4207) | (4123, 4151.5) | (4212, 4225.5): 0.04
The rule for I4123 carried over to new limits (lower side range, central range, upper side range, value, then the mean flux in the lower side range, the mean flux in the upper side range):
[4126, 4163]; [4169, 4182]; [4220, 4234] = -0.04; 35.7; 31.2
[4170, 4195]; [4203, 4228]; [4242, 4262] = 0.01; 34.8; 32.8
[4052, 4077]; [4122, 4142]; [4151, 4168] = -0.02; 33.2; 36.3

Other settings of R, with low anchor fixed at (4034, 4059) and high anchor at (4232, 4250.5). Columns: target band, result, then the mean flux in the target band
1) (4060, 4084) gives 0.030 mag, 32.9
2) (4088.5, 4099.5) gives -0.048 mag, 35.3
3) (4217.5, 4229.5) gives 0.064 mag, 31.3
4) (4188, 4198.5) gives -0.036 mag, 34.4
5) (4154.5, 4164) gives -0.082 mag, 36.1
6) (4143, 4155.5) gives -0.065 mag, 35.6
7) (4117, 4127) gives -0.075 mag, 36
